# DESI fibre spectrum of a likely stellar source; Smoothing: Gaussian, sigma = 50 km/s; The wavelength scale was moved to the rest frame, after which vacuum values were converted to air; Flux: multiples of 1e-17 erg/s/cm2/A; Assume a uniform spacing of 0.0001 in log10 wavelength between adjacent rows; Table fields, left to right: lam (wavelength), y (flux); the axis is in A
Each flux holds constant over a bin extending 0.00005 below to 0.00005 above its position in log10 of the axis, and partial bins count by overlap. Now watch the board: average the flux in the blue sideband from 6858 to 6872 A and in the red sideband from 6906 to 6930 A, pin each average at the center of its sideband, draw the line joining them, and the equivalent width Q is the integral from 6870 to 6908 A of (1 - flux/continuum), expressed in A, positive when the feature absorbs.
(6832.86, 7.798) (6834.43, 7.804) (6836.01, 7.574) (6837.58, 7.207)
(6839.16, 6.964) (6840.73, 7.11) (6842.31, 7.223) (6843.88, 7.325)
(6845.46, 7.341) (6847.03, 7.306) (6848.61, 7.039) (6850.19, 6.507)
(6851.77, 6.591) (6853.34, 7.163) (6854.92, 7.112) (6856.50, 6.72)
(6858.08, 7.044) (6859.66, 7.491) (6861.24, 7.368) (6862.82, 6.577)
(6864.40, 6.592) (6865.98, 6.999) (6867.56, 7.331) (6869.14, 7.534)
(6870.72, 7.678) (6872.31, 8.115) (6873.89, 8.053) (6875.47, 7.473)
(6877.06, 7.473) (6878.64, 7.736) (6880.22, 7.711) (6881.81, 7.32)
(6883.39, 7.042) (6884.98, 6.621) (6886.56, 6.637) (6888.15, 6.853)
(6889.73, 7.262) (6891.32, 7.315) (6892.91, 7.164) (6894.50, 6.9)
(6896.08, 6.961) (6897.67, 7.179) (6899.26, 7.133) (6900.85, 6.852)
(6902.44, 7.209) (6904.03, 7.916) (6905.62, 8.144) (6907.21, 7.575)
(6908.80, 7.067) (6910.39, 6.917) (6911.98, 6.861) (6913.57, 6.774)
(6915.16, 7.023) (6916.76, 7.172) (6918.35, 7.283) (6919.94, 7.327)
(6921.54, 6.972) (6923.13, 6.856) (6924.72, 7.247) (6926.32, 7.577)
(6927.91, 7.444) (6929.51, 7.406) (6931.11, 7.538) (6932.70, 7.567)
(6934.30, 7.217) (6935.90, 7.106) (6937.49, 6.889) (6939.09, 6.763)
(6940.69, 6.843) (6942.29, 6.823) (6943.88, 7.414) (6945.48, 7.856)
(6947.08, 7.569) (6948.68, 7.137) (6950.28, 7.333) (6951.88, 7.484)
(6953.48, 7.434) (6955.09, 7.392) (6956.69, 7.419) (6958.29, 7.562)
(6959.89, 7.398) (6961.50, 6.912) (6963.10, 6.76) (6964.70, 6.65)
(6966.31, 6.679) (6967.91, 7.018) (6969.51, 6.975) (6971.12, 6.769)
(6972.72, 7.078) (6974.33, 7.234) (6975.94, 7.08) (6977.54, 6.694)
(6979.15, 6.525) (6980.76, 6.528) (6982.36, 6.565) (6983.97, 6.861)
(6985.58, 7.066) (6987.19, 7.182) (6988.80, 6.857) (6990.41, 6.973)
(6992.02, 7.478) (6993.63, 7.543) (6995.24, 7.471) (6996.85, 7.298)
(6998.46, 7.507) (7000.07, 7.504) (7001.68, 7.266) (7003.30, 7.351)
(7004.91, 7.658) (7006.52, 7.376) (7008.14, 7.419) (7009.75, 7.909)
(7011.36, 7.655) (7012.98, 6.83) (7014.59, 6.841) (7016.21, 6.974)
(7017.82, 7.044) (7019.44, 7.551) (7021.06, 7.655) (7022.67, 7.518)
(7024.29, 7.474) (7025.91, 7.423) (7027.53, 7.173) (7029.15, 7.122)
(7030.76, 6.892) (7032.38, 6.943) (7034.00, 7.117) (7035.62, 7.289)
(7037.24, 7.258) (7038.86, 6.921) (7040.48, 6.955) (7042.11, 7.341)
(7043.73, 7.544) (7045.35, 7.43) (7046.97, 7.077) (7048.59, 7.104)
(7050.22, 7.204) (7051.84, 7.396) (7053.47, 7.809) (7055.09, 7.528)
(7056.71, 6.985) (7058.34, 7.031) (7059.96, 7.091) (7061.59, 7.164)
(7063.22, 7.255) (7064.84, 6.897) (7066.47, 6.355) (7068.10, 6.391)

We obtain -0.8 A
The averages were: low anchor 7.22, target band 7.34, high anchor 7.18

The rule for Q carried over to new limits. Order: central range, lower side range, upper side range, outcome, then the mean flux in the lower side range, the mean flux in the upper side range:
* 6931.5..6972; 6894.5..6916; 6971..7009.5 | 0.0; 7.19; 7.15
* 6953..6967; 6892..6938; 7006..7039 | 0.2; 7.22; 7.26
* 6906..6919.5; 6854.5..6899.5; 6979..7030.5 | 0.2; 7.22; 7.24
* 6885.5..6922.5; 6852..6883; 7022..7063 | 0.8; 7.33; 7.23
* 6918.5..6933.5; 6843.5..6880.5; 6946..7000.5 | -0.3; 7.26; 7.12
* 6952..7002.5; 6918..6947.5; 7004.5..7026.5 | 1.5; 7.24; 7.37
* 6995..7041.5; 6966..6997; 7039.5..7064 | -1.0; 6.99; 7.26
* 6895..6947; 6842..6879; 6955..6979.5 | -0.8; 7.24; 7.01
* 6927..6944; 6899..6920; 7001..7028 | 0.2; 7.23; 7.36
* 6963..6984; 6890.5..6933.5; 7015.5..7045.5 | 1.2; 7.24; 7.24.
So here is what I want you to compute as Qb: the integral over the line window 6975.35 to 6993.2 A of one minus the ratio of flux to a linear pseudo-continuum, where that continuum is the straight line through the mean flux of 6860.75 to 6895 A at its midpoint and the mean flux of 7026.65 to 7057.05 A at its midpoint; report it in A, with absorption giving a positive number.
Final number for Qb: 0.8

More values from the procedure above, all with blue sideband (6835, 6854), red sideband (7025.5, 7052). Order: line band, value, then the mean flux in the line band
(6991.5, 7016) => -0.78 A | 7.4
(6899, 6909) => -0.44 A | 7.45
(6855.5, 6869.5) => 0.13 A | 7.06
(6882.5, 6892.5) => 0.23 A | 6.97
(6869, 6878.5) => -0.81 A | 7.73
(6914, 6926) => 0.02 A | 7.13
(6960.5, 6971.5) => 0.49 A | 6.83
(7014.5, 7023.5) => -0.16 A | 7.3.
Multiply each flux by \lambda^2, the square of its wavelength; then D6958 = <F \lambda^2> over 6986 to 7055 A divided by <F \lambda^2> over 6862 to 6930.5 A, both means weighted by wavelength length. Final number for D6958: 1.0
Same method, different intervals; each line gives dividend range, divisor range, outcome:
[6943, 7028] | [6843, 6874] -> 1.04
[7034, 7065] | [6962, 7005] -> 1.05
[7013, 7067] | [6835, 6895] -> 1.05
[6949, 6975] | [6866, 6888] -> 0.99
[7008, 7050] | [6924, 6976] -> 1.03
